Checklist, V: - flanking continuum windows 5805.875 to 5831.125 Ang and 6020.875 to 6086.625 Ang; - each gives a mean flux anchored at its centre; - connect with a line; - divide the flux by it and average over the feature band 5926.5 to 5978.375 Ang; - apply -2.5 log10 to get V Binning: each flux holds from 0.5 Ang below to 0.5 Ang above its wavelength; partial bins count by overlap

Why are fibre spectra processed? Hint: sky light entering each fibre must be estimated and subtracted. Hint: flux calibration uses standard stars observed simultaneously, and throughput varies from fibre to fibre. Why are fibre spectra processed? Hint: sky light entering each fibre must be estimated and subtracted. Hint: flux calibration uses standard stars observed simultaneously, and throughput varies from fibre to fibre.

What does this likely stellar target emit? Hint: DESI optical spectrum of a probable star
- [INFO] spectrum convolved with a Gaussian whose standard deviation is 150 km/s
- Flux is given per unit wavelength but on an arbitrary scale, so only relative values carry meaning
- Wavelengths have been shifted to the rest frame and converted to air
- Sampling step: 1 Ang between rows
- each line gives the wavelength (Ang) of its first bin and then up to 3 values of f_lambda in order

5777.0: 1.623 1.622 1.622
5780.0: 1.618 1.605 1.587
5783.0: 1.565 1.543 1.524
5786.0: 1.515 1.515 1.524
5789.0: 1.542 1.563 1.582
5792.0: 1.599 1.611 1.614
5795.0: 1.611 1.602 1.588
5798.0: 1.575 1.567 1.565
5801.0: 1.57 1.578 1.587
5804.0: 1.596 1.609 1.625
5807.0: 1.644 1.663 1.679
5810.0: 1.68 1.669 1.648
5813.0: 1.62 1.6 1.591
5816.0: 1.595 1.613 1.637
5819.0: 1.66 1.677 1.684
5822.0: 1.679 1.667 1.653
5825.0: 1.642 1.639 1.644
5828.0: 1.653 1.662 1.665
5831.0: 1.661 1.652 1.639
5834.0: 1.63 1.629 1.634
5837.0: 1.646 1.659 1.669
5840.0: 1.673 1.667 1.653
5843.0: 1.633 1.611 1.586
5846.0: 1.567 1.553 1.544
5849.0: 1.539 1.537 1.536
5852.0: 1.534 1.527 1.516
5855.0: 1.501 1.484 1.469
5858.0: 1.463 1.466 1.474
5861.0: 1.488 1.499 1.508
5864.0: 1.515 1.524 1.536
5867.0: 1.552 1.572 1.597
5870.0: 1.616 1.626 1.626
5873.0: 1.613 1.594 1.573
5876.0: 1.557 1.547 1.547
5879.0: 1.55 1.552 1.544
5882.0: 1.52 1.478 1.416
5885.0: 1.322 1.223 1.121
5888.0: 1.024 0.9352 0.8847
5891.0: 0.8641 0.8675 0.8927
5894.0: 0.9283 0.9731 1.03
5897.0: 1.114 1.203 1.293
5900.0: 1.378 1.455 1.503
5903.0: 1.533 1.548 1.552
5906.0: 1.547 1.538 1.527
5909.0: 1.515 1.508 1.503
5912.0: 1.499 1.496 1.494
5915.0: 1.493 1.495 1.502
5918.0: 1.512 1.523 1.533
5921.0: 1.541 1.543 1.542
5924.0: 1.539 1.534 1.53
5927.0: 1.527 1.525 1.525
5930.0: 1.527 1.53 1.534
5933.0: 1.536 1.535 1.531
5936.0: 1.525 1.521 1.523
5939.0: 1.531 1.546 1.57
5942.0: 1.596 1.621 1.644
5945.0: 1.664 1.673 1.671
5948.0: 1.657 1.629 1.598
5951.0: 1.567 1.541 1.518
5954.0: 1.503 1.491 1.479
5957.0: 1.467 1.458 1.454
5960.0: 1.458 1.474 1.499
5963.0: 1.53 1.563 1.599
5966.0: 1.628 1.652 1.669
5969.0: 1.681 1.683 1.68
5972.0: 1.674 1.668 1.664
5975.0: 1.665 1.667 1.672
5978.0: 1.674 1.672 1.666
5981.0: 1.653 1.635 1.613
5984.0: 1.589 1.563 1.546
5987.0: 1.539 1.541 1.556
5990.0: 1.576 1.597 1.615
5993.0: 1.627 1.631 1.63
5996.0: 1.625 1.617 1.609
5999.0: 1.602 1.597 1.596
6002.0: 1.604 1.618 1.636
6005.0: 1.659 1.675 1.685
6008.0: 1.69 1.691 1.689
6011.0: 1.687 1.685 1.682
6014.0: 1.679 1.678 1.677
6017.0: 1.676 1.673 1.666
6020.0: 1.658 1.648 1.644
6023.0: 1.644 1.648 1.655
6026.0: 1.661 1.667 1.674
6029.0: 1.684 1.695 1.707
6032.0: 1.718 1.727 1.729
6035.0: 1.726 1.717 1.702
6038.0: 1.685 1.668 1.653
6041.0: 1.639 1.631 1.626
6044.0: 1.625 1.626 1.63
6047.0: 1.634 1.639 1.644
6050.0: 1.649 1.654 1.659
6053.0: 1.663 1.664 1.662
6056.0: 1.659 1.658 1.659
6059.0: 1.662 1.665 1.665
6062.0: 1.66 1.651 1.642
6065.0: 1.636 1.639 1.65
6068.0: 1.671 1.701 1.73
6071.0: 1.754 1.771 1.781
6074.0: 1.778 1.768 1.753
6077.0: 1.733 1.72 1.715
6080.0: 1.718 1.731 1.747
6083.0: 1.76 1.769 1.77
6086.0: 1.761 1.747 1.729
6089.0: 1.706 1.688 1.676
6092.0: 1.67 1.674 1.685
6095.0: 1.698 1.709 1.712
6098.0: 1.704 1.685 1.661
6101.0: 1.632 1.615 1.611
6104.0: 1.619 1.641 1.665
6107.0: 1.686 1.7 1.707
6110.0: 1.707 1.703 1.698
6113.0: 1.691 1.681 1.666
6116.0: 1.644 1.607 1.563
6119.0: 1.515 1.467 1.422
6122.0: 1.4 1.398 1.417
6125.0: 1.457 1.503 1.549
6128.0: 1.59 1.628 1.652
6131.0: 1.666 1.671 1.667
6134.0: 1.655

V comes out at 0.06 mag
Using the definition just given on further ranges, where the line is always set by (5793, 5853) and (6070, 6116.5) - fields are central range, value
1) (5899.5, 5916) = 0.098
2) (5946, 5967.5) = 0.078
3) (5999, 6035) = 0.009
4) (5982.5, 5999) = 0.054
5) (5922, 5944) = 0.077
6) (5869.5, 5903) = 0.238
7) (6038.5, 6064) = 0.028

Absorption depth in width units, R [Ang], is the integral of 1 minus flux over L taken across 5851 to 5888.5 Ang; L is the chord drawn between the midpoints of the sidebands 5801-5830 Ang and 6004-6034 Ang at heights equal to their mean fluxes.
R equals 3.5 Ang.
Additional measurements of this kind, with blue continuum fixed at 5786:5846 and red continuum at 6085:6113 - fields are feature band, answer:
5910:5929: 1.48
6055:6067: 0.17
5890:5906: 4.21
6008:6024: -0.04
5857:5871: 0.93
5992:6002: 0.30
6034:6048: 0.11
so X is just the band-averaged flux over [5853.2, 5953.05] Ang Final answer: 1.46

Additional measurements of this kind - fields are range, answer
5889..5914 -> 1.29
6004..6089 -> 1.69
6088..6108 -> 1.67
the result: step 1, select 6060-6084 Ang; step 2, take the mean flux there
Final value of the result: 1.71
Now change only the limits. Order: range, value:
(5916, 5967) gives 1.55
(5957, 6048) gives 1.64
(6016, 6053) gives 1.67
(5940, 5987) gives 1.6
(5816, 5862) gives 1.6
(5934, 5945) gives 1.56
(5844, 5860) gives 1.52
